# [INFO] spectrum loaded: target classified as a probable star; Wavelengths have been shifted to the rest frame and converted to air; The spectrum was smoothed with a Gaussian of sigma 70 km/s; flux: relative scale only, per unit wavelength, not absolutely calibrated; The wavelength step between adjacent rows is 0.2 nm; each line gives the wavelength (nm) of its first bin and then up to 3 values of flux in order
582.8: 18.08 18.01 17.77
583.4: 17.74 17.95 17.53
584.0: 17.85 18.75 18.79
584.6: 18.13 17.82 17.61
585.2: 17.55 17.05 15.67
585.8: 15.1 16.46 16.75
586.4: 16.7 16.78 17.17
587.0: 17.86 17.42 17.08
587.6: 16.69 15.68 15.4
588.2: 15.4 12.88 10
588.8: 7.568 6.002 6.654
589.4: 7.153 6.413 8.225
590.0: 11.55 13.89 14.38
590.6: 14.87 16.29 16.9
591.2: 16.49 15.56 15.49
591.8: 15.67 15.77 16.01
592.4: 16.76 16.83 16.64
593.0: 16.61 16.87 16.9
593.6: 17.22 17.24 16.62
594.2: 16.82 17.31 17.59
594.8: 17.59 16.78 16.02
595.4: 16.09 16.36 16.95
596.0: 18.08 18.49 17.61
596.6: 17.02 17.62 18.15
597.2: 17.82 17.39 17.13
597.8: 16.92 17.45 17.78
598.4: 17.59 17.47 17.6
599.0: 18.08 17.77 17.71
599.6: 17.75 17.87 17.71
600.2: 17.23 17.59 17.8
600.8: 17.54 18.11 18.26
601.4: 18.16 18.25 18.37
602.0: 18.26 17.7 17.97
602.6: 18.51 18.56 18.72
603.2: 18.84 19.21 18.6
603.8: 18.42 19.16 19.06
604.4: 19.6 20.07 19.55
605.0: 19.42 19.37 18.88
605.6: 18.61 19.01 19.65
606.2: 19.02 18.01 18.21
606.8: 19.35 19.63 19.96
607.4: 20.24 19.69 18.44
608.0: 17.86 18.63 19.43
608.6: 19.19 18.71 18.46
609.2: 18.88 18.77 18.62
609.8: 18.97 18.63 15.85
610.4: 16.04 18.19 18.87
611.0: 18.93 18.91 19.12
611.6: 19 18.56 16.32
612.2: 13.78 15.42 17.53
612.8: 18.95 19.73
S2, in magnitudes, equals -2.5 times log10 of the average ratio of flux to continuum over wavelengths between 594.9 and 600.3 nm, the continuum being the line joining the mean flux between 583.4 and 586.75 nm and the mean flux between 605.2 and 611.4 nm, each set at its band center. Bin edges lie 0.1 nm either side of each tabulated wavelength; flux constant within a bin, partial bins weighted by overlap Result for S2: 0.040 mag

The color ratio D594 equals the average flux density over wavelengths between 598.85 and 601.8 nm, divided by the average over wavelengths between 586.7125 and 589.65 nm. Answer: 1.40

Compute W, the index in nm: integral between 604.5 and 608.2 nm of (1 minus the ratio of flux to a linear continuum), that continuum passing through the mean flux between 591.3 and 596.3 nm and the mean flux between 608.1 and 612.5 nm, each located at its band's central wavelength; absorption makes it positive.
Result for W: -0.29 nm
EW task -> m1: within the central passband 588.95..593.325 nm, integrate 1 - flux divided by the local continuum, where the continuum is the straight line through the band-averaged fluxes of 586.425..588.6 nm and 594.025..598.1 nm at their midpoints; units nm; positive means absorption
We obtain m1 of 0.73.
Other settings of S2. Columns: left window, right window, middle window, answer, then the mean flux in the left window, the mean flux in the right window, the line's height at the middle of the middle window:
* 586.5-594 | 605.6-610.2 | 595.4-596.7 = -0.09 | 14.4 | 18.9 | 15.9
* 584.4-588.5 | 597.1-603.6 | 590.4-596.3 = 0.04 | 16.6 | 17.9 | 17.3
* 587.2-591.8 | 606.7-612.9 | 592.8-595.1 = -0.20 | 12.9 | 18.4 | 14.1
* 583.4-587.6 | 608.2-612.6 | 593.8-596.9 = 0.03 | 17.3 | 18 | 17.6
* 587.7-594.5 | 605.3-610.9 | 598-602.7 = -0.08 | 14.1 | 18.7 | 16.6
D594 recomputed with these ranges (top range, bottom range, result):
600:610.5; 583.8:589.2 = 1.19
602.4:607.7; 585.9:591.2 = 1.40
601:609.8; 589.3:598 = 1.18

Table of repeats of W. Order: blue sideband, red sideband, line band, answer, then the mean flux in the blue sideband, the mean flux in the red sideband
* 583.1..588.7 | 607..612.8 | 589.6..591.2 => 0.33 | 16.7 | 18.3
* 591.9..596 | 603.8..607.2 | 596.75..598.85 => 0.00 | 16.8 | 19.2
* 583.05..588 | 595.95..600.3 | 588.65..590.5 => 0.88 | 17.2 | 17.6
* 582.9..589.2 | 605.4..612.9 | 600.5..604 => -0.13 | 16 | 18.4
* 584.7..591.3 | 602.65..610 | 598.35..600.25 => -0.06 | 14.2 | 19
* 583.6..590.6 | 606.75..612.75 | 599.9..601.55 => -0.09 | 14.6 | 18.3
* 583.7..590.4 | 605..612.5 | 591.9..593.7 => -0.12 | 14.6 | 18.5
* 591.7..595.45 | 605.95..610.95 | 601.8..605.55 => -0.17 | 16.7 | 18.7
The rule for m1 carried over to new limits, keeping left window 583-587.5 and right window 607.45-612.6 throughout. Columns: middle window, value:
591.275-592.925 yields 0.138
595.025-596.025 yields 0.061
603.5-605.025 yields -0.108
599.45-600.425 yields 0.010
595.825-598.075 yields 0.018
